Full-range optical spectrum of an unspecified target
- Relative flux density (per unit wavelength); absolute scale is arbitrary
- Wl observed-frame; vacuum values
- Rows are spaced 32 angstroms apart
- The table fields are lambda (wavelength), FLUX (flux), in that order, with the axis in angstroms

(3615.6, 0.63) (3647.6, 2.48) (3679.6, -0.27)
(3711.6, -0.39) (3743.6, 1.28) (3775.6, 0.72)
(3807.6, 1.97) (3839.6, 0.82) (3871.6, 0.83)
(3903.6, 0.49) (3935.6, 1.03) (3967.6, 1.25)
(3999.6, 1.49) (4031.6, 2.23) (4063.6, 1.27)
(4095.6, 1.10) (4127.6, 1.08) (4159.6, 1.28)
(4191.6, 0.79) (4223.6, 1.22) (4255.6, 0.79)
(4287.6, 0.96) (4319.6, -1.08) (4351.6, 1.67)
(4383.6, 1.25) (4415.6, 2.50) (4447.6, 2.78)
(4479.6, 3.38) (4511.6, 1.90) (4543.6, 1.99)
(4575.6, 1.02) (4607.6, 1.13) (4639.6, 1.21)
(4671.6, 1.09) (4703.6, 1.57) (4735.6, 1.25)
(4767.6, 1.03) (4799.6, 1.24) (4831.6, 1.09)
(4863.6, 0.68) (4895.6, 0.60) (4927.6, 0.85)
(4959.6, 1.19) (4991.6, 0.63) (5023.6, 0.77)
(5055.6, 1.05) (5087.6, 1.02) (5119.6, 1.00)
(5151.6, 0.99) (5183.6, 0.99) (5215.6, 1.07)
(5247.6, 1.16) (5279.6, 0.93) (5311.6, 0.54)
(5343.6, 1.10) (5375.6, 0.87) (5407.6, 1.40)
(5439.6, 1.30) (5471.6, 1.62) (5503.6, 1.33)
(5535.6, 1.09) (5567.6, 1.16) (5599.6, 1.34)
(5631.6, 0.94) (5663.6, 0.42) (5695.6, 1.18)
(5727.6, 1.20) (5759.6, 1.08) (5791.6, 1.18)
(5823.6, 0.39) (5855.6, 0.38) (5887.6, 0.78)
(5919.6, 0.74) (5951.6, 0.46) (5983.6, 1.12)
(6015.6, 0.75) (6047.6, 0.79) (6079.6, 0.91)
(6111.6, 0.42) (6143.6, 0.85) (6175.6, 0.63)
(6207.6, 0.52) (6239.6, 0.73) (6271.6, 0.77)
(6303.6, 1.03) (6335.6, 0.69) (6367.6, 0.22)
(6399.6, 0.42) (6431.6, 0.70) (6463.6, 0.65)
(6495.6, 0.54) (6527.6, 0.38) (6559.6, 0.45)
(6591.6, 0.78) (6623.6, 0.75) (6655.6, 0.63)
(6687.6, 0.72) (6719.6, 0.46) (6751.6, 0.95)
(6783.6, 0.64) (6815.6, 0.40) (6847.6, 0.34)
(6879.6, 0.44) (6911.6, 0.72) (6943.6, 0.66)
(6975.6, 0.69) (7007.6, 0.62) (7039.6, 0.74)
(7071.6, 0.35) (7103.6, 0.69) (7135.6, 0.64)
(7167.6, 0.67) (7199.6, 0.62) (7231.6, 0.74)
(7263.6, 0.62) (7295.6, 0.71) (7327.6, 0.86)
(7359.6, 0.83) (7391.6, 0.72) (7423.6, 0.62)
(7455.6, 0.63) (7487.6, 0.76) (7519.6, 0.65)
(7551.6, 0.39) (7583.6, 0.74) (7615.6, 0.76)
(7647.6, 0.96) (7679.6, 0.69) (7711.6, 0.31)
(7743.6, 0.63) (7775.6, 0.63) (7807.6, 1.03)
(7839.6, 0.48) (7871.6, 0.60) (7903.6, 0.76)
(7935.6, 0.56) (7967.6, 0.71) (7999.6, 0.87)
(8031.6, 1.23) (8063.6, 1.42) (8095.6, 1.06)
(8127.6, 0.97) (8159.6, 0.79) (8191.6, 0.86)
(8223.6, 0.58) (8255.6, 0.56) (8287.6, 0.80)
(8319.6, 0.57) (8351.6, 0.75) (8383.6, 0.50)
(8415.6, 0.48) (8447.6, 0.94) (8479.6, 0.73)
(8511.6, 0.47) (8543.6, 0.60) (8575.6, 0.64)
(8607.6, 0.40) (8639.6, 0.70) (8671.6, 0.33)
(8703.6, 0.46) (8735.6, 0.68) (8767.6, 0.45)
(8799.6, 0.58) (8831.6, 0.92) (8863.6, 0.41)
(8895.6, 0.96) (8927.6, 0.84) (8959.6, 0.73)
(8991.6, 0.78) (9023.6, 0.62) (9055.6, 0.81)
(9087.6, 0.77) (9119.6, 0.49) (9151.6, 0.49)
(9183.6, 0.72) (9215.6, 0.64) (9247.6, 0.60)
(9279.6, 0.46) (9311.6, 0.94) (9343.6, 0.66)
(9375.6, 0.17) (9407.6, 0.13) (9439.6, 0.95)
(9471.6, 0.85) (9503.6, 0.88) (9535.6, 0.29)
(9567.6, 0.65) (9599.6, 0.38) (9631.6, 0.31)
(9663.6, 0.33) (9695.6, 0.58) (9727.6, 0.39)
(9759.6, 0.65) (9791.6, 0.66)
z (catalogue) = 1.88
